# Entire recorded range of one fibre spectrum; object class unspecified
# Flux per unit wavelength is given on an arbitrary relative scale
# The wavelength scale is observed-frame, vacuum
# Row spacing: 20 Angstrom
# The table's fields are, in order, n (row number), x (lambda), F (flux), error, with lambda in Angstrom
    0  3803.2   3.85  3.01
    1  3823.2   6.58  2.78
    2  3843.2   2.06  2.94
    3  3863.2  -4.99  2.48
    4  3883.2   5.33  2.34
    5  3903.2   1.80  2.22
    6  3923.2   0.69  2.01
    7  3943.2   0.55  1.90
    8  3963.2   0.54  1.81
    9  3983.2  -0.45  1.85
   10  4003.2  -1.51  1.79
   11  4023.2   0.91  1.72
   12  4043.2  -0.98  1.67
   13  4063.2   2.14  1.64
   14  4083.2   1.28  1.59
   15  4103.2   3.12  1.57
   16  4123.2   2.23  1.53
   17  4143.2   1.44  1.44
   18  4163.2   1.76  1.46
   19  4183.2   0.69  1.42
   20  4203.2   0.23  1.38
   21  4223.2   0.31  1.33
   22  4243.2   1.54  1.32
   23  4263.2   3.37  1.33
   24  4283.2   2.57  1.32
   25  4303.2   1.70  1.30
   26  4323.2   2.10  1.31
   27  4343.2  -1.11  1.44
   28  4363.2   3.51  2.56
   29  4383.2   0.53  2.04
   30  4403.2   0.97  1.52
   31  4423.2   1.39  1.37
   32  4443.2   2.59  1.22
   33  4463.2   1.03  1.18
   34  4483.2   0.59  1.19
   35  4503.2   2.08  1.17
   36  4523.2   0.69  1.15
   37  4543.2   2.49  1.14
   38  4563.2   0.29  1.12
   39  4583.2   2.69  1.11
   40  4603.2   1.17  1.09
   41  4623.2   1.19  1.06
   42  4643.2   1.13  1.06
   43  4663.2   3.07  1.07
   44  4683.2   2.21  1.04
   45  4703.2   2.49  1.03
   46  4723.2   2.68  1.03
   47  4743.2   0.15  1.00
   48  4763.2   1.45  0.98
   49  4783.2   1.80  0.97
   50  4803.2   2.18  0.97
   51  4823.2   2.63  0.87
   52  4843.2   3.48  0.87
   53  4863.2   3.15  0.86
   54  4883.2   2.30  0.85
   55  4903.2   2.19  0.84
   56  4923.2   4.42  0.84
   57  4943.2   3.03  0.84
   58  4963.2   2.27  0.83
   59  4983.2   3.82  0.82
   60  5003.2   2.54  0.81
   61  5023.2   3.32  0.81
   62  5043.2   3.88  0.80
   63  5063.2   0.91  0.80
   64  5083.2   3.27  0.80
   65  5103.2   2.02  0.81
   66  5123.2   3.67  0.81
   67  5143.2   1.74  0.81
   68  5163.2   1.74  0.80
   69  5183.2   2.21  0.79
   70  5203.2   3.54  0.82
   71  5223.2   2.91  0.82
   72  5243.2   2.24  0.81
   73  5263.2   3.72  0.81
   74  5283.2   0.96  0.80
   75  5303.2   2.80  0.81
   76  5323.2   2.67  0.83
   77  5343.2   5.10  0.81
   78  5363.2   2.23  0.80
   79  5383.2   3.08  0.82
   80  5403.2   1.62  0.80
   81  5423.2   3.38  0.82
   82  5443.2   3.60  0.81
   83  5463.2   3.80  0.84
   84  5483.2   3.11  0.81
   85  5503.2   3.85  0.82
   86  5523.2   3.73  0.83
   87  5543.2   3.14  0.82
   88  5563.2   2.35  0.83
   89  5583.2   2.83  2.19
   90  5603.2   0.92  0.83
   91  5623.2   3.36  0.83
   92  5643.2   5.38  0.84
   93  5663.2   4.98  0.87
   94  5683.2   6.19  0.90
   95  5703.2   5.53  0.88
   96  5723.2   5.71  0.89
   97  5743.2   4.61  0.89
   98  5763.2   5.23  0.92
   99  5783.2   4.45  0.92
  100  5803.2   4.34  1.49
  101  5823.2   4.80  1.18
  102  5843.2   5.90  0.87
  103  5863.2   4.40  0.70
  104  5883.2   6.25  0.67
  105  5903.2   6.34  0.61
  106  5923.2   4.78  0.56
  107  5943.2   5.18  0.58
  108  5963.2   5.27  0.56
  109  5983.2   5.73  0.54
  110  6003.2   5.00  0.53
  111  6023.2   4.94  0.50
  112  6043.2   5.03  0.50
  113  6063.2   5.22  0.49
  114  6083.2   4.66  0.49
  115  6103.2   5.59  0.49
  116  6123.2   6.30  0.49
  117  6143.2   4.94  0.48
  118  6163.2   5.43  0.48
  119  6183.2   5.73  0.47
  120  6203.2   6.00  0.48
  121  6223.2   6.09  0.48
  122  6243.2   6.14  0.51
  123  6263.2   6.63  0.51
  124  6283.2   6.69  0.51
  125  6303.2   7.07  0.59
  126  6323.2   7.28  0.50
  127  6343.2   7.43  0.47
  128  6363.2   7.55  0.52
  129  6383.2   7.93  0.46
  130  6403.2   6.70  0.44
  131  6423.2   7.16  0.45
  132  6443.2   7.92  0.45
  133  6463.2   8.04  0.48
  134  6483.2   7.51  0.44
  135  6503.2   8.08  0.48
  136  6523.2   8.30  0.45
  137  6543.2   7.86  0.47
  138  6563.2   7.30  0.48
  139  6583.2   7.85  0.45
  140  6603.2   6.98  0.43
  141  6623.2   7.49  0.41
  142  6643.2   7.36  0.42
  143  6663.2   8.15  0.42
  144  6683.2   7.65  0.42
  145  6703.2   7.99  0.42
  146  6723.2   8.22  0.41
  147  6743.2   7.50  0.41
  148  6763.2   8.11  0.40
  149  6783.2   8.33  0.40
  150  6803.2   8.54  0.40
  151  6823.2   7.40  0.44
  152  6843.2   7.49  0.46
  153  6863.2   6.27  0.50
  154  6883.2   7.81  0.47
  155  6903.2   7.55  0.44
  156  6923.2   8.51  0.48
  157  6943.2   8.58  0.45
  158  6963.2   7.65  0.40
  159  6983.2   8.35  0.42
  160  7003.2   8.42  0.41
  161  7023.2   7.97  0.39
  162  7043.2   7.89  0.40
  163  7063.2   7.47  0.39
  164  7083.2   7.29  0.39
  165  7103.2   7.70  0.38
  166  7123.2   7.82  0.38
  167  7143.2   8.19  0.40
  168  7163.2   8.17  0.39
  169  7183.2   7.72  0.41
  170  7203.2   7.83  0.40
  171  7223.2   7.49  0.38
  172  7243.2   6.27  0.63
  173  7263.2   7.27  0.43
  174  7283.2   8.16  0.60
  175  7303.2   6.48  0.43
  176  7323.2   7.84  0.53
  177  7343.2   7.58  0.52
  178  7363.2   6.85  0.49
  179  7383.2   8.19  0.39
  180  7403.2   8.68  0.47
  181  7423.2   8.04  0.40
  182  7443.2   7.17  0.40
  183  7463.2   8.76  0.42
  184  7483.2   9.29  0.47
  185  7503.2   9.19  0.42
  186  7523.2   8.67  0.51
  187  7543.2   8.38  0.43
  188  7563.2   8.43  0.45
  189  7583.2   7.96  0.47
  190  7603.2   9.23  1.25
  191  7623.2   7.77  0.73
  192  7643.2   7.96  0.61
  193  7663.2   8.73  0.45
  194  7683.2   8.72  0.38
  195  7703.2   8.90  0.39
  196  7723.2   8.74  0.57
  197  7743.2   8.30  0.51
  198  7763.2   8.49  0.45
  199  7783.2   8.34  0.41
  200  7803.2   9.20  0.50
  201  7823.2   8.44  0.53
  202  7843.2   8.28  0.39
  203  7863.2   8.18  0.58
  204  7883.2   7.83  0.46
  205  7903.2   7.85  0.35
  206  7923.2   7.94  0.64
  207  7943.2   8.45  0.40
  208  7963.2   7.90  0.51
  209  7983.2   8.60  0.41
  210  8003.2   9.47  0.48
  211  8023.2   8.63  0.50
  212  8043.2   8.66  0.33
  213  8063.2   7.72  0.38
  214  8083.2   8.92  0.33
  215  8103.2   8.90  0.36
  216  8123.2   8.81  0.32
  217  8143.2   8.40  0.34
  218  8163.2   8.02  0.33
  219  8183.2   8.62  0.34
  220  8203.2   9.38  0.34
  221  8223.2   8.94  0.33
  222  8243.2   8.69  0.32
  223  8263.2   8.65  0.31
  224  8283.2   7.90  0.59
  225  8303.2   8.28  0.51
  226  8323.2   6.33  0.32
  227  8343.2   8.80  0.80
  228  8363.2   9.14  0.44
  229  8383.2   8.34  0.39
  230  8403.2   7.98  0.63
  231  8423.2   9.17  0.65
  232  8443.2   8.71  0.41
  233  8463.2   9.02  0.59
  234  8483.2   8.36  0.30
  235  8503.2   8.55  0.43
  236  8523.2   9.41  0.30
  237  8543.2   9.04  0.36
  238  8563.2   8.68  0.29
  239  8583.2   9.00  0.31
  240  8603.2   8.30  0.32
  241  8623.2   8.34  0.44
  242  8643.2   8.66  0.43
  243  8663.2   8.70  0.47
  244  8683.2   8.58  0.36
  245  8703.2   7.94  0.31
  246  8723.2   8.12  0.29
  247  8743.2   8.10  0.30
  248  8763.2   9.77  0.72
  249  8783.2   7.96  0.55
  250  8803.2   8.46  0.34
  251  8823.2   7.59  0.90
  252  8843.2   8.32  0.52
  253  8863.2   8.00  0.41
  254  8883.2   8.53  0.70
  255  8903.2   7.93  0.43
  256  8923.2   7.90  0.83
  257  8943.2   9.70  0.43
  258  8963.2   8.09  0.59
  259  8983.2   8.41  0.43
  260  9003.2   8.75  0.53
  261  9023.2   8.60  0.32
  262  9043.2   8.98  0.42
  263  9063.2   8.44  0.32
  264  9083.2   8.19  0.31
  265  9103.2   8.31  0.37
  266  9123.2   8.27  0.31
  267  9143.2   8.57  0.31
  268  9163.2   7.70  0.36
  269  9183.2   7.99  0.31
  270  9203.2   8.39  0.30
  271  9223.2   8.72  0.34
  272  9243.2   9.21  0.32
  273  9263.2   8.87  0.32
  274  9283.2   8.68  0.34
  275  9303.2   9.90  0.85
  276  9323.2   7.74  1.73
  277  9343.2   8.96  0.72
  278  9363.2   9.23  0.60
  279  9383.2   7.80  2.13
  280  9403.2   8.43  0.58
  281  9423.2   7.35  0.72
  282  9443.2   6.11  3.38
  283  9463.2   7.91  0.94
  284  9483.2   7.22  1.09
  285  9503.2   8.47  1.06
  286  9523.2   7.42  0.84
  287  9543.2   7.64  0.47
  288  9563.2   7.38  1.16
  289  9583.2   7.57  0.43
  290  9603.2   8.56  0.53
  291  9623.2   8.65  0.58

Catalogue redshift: 0.412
